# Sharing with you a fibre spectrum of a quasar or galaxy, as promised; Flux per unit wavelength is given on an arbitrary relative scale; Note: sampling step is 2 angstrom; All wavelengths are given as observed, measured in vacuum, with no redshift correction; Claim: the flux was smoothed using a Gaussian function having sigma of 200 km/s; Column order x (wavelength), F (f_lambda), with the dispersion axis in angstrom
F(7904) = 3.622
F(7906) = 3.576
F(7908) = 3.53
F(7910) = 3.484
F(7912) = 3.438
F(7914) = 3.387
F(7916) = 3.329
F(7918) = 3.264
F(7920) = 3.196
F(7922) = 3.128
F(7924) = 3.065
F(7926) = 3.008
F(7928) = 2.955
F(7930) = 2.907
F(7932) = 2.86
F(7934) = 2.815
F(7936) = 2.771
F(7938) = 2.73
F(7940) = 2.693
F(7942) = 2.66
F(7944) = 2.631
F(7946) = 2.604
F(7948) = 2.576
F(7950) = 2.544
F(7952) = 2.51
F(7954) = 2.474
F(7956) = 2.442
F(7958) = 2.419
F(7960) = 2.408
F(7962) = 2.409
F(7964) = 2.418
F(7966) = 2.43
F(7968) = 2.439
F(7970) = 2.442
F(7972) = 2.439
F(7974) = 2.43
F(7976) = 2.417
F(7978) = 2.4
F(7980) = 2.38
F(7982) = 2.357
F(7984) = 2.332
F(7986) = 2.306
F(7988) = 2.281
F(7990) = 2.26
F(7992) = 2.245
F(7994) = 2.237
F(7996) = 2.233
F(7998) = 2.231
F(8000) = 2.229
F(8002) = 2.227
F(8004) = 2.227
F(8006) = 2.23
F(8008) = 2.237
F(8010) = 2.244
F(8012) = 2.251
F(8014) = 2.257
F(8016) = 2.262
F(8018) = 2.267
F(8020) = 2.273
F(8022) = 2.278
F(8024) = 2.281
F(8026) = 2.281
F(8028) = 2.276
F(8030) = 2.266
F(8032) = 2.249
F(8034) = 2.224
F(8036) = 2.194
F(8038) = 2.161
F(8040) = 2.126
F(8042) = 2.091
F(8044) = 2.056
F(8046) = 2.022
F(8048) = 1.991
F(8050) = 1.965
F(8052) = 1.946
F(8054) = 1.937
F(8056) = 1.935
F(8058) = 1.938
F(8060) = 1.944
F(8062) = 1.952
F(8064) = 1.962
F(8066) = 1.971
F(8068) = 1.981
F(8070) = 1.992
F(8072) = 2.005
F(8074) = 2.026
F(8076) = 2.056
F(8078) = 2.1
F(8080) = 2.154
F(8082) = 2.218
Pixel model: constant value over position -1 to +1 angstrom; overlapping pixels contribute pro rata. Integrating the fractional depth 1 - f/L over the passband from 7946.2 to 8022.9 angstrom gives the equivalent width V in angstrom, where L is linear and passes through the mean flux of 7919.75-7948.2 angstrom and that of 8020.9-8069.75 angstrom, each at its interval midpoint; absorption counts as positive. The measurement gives 4.5 angstrom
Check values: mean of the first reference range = 2.84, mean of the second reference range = 2.08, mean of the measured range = 2.35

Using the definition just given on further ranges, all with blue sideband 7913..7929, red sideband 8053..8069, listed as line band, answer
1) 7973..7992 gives 2.1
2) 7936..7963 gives 3.4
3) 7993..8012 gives 1.7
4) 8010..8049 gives 0.4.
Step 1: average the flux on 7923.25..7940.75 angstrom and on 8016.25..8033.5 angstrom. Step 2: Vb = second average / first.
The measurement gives 0.79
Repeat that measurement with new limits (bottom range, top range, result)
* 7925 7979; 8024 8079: 0.80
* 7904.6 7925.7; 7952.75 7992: 0.72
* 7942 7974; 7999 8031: 0.91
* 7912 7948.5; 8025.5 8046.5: 0.74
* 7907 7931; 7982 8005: 0.70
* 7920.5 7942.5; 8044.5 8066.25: 0.68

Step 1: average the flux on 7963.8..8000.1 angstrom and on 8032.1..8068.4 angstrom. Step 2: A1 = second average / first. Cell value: 0.9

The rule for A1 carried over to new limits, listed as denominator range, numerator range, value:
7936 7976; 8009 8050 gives 0.87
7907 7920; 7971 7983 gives 0.71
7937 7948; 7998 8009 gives 0.84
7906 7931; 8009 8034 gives 0.70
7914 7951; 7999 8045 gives 0.77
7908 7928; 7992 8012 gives 0.69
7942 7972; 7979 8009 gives 0.91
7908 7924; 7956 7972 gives 0.73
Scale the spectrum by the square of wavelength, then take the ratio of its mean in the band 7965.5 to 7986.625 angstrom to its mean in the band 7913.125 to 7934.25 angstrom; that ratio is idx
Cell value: 0.79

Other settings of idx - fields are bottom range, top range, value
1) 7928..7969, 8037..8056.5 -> 0.80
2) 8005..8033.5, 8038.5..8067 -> 0.89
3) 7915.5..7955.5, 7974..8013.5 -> 0.82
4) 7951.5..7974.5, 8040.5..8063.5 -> 0.83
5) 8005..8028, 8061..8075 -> 0.89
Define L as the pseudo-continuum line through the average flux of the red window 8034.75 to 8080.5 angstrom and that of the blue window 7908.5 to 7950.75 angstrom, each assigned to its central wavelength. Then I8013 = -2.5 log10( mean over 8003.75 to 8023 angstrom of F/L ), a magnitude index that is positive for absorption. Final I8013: 0.044 mag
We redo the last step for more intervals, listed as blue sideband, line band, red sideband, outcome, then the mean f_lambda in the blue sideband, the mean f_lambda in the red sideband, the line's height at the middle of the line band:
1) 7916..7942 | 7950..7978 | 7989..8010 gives 0.07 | 2.95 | 2.24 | 2.6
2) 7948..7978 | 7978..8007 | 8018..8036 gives 0.04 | 2.45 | 2.26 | 2.36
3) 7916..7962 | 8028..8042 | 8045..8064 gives -0.05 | 2.76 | 1.96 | 2.09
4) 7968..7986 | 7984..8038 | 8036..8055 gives -0.02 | 2.4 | 2.04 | 2.22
